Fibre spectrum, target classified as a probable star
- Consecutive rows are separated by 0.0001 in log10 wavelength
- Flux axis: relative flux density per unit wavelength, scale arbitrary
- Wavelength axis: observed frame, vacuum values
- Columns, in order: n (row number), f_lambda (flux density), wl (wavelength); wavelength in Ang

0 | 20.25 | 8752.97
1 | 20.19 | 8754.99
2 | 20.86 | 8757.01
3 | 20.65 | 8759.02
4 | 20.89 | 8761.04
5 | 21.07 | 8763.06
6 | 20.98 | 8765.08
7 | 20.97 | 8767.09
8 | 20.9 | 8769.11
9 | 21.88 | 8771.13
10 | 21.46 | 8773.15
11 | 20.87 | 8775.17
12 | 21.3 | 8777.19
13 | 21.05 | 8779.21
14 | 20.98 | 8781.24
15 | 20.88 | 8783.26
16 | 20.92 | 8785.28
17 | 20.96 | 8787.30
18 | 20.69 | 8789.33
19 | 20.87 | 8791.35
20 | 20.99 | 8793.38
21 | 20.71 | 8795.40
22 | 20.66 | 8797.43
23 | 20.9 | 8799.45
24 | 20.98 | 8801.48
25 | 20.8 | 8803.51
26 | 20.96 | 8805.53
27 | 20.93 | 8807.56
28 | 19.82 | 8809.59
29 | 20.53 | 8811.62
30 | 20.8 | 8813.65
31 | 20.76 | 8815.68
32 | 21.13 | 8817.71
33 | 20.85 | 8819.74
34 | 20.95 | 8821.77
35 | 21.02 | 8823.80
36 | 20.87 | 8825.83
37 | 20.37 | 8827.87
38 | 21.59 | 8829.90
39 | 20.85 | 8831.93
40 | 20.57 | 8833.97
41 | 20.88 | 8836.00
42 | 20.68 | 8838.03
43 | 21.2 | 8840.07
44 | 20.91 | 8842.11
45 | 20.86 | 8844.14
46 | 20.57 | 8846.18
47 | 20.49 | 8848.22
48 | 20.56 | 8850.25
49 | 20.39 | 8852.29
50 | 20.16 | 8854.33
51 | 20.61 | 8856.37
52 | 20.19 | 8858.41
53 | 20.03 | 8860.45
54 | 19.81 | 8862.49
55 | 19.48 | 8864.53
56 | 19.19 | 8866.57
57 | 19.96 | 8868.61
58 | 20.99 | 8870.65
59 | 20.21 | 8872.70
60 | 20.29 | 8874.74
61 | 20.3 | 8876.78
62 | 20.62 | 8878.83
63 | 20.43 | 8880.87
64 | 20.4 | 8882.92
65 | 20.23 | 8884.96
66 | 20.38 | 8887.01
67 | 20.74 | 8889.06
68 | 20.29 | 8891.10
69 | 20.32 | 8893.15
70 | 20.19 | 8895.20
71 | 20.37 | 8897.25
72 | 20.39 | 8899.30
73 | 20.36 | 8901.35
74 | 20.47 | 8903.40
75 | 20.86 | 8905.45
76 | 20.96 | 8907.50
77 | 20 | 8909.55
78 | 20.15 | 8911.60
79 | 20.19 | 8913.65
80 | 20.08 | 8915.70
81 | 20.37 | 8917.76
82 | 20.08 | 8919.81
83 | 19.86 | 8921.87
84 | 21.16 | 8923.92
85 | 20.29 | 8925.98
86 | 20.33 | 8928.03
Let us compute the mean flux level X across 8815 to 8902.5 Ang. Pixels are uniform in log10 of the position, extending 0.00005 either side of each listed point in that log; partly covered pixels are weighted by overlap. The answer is 20.5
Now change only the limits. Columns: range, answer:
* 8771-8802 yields 21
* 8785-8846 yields 20.8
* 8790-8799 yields 20.8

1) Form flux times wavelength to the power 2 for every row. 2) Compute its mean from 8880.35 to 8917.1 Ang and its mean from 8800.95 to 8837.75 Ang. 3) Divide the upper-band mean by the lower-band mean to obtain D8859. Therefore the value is 1.00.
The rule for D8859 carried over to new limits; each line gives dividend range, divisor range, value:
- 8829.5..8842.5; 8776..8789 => 1.01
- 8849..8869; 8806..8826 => 0.98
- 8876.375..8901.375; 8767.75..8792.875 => 0.99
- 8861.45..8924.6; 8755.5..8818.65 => 0.99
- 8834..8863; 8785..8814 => 1.00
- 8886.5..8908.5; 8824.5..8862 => 1.00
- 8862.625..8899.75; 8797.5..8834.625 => 0.99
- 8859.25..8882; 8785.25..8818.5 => 0.98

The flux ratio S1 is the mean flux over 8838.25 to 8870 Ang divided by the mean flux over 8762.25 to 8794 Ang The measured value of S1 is 0.97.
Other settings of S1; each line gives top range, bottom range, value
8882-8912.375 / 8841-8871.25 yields 1.01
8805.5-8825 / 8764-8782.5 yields 0.98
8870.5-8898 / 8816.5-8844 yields 0.97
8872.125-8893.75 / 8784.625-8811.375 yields 0.98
